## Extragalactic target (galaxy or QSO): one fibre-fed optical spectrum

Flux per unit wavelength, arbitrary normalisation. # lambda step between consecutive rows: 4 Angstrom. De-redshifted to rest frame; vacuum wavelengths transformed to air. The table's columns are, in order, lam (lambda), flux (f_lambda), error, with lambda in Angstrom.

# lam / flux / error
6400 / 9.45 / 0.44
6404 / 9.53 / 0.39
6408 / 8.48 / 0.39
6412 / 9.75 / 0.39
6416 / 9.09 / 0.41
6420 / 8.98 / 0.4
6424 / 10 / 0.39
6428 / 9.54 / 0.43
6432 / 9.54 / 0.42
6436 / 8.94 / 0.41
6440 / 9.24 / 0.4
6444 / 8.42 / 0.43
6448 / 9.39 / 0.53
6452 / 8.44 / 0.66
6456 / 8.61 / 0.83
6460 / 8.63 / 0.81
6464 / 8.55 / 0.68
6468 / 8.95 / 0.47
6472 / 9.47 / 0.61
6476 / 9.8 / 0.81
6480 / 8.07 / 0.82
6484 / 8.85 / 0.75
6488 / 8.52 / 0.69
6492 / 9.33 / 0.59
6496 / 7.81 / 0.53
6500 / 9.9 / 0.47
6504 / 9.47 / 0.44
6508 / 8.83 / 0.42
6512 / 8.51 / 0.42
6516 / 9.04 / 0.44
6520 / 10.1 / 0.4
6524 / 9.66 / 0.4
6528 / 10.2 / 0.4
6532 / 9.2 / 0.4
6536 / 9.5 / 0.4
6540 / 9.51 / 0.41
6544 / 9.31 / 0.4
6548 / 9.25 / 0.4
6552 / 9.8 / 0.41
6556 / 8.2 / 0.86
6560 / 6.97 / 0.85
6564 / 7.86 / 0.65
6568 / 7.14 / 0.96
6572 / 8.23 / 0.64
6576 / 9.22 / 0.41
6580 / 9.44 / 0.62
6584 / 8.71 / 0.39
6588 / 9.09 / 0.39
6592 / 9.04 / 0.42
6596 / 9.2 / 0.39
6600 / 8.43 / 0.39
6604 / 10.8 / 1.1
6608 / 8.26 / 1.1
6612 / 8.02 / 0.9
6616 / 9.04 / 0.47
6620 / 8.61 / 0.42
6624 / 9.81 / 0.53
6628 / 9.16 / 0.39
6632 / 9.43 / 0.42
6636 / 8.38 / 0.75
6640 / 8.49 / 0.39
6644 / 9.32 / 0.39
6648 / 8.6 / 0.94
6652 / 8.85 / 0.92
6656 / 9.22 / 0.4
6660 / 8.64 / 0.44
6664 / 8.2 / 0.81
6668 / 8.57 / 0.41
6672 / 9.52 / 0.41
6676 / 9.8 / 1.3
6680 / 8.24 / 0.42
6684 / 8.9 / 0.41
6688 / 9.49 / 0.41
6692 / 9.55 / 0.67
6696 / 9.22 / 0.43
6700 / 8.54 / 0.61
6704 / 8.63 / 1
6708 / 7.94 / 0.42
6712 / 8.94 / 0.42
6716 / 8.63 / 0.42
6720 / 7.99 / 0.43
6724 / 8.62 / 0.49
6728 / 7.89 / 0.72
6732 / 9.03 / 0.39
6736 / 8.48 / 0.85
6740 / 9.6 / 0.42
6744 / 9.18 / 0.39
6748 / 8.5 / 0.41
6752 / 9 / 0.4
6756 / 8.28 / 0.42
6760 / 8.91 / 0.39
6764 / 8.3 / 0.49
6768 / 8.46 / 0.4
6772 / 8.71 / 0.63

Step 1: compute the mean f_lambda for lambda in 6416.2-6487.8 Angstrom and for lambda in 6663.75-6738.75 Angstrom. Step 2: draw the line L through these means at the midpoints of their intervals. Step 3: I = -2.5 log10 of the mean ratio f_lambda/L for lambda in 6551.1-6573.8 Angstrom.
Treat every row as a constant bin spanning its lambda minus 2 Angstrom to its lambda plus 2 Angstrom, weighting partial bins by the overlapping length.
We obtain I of 0.12 mag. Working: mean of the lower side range 9.01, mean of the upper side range 8.77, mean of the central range 7.95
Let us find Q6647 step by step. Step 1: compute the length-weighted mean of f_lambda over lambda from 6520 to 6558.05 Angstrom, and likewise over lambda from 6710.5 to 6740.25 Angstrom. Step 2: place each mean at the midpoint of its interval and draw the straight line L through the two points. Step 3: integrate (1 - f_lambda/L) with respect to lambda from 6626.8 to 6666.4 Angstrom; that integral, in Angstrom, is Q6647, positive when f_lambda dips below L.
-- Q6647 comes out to 0.6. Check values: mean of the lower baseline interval 9.44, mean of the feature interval 8.82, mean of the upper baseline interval 8.59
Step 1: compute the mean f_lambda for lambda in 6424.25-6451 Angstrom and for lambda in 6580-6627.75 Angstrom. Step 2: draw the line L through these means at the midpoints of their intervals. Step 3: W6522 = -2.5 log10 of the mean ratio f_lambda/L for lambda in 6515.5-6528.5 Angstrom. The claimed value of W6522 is -0.08 mag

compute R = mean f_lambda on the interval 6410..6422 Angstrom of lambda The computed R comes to 9.27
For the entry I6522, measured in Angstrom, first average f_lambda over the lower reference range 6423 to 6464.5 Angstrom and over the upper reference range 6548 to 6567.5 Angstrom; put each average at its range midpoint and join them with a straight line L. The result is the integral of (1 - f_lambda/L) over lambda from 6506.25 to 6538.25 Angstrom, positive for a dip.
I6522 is -3.44 Angstrom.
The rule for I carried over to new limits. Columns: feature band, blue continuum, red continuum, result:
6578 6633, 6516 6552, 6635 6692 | 0.02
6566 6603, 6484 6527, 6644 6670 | 0.02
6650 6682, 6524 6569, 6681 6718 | 0.00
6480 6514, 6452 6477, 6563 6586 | -0.01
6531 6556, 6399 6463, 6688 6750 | -0.04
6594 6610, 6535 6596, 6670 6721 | -0.05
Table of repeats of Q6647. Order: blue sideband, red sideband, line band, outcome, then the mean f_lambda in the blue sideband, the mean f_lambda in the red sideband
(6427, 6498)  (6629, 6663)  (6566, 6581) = 0.7 Angstrom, 8.89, 8.86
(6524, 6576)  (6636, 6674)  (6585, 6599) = -0.4 Angstrom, 8.82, 8.8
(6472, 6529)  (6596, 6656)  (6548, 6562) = 0.9 Angstrom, 9.14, 8.96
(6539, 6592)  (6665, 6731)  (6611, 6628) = -0.5 Angstrom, 8.67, 8.77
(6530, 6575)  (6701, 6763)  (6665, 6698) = -1.9 Angstrom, 8.65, 8.63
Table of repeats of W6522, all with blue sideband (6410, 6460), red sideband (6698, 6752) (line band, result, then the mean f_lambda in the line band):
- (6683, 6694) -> -0.08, 9.35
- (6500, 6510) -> -0.03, 9.3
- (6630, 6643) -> 0.00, 8.81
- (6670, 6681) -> -0.07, 9.27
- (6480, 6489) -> 0.06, 8.57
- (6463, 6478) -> -0.02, 9.24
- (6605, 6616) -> 0.04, 8.55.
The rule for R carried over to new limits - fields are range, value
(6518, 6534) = 9.79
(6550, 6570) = 7.99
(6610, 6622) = 8.56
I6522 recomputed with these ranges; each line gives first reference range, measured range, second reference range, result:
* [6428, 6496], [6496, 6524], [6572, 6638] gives -0.88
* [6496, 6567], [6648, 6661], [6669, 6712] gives 0.17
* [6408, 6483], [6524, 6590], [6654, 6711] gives 0.77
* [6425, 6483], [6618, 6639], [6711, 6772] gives -0.64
